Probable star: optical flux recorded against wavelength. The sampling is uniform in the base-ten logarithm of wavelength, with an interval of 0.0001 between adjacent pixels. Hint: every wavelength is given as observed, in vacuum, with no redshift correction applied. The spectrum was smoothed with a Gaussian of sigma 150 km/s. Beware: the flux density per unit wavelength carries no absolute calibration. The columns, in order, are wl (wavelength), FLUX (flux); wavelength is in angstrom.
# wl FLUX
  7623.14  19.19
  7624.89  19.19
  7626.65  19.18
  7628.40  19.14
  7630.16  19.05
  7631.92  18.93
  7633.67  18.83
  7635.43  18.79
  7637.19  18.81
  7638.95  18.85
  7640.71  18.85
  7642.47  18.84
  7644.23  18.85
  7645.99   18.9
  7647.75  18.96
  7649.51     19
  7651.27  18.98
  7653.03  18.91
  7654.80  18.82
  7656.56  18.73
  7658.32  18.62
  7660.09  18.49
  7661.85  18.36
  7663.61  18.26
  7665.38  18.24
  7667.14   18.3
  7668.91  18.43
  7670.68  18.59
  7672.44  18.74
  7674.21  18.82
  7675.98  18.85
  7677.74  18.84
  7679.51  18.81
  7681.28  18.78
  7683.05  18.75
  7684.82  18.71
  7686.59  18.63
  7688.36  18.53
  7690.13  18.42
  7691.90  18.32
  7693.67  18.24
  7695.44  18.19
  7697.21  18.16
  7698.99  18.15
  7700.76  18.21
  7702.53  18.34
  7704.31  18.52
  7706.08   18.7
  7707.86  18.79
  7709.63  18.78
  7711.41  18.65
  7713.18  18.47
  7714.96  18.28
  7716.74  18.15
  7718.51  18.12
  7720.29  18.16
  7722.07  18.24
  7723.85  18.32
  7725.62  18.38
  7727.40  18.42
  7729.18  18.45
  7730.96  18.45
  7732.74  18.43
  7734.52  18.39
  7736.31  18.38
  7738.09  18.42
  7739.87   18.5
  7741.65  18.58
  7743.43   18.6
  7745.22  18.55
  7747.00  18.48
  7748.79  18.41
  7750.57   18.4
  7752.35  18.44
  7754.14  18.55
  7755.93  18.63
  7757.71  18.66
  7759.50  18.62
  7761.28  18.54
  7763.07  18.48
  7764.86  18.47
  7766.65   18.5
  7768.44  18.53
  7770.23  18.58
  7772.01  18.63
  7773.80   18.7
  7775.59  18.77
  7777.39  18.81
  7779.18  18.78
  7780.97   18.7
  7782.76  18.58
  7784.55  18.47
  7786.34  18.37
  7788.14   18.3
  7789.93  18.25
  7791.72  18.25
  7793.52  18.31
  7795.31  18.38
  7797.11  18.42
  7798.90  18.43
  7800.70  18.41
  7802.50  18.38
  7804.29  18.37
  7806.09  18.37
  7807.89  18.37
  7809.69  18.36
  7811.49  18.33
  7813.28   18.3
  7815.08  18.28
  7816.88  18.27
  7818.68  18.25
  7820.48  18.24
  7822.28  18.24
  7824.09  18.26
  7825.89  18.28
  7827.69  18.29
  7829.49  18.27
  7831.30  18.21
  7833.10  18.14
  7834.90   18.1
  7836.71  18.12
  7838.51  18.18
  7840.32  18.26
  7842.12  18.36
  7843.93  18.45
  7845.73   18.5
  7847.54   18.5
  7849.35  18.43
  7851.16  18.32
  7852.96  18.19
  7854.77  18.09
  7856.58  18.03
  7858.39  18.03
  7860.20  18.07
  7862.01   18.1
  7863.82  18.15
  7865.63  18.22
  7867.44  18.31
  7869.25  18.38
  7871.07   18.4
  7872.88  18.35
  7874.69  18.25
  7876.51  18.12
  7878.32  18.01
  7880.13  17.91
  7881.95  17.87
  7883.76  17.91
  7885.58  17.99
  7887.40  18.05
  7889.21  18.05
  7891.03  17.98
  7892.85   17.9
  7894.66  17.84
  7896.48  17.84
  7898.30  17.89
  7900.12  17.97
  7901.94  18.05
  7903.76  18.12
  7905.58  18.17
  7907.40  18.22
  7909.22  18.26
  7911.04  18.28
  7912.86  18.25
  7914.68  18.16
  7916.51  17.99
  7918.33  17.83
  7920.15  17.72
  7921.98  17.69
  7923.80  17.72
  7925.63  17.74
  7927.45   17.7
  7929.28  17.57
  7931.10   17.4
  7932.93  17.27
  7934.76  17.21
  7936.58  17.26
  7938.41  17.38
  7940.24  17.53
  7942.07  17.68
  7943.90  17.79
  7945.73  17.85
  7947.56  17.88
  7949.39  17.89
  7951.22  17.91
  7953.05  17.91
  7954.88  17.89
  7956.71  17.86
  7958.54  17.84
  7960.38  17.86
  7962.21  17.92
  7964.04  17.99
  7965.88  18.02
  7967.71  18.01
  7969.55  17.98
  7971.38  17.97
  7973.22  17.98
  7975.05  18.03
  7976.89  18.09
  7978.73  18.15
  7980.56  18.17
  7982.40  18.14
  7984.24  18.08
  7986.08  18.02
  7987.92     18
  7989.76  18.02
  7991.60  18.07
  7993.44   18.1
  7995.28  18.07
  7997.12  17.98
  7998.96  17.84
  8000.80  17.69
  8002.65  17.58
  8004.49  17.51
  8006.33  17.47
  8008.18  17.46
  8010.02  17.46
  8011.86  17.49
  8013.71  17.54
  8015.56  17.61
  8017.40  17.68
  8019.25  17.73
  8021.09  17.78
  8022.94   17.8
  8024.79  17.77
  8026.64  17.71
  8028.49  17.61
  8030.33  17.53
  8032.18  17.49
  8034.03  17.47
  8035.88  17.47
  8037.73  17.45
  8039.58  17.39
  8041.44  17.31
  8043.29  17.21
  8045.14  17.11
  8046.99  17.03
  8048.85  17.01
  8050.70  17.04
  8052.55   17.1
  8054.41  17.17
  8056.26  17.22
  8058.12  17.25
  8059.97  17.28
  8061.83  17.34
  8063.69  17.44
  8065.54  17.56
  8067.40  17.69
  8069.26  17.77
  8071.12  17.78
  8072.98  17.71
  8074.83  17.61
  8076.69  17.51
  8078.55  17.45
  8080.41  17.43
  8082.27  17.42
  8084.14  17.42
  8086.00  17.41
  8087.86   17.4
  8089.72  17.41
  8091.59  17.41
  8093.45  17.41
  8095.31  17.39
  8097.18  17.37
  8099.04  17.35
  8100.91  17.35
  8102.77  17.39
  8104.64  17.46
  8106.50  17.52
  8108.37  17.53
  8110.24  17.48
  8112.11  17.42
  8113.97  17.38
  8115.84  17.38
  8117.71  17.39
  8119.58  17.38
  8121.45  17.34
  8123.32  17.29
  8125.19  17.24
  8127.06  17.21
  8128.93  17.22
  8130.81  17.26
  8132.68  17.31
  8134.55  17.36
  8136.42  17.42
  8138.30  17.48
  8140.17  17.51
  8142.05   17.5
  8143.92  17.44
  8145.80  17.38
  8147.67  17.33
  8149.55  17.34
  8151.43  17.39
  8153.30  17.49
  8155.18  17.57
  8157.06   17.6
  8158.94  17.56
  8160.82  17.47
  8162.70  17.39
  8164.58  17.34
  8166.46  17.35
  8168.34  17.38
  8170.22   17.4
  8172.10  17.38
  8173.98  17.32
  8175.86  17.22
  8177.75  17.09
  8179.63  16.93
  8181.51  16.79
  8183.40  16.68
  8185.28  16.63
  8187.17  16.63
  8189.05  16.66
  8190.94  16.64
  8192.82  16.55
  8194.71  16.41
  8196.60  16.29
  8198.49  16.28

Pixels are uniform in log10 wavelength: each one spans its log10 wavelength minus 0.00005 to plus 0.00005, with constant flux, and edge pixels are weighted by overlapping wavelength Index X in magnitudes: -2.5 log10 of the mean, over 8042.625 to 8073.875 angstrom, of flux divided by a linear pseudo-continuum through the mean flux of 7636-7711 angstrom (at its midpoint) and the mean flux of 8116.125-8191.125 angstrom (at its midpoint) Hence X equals 0.01 mag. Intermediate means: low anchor 18.6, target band 17.3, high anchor 17.3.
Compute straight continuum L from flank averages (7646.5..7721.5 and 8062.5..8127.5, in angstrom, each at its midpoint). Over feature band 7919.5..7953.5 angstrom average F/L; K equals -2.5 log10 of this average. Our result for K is 0.01 mag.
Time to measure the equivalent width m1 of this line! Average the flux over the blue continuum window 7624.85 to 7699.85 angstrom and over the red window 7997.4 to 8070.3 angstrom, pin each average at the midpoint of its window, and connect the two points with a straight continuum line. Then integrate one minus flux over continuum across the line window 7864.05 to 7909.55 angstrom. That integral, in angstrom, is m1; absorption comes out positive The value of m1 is -0.3 angstrom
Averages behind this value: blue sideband 18.7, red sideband 17.5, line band 18.1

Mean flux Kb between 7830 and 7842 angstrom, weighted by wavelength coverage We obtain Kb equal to 18.2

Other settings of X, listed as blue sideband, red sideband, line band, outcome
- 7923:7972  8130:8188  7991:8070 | 0.00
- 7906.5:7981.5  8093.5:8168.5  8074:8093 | 0.00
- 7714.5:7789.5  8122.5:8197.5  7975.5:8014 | -0.01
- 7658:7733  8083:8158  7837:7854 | -0.02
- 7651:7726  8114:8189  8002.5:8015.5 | 0.01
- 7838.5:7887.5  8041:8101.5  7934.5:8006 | -0.01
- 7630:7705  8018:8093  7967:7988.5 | -0.02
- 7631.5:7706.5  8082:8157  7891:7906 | 0.00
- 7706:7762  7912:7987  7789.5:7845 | 0.00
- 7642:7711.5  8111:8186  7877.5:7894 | 0.00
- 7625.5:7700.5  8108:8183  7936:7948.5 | 0.02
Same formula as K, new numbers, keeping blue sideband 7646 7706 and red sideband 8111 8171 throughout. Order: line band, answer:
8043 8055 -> 0.03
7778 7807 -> -0.01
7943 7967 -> 0.00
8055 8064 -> 0.02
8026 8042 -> 0.01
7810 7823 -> 0.00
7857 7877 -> -0.01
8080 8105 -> 0.01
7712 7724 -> 0.01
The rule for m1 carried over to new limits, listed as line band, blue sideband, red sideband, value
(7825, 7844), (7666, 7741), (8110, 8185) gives -0.1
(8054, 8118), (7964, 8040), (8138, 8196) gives 0.1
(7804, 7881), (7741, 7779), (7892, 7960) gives -0.2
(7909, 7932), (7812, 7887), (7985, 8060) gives 0.1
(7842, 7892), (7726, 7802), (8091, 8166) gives 0.0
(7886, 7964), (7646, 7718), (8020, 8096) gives 0.0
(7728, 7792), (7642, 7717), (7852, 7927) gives -0.5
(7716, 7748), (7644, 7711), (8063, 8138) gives 0.1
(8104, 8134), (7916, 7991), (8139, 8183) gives 0.1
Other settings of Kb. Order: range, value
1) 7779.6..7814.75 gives 18.4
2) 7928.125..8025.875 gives 17.8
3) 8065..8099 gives 17.5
